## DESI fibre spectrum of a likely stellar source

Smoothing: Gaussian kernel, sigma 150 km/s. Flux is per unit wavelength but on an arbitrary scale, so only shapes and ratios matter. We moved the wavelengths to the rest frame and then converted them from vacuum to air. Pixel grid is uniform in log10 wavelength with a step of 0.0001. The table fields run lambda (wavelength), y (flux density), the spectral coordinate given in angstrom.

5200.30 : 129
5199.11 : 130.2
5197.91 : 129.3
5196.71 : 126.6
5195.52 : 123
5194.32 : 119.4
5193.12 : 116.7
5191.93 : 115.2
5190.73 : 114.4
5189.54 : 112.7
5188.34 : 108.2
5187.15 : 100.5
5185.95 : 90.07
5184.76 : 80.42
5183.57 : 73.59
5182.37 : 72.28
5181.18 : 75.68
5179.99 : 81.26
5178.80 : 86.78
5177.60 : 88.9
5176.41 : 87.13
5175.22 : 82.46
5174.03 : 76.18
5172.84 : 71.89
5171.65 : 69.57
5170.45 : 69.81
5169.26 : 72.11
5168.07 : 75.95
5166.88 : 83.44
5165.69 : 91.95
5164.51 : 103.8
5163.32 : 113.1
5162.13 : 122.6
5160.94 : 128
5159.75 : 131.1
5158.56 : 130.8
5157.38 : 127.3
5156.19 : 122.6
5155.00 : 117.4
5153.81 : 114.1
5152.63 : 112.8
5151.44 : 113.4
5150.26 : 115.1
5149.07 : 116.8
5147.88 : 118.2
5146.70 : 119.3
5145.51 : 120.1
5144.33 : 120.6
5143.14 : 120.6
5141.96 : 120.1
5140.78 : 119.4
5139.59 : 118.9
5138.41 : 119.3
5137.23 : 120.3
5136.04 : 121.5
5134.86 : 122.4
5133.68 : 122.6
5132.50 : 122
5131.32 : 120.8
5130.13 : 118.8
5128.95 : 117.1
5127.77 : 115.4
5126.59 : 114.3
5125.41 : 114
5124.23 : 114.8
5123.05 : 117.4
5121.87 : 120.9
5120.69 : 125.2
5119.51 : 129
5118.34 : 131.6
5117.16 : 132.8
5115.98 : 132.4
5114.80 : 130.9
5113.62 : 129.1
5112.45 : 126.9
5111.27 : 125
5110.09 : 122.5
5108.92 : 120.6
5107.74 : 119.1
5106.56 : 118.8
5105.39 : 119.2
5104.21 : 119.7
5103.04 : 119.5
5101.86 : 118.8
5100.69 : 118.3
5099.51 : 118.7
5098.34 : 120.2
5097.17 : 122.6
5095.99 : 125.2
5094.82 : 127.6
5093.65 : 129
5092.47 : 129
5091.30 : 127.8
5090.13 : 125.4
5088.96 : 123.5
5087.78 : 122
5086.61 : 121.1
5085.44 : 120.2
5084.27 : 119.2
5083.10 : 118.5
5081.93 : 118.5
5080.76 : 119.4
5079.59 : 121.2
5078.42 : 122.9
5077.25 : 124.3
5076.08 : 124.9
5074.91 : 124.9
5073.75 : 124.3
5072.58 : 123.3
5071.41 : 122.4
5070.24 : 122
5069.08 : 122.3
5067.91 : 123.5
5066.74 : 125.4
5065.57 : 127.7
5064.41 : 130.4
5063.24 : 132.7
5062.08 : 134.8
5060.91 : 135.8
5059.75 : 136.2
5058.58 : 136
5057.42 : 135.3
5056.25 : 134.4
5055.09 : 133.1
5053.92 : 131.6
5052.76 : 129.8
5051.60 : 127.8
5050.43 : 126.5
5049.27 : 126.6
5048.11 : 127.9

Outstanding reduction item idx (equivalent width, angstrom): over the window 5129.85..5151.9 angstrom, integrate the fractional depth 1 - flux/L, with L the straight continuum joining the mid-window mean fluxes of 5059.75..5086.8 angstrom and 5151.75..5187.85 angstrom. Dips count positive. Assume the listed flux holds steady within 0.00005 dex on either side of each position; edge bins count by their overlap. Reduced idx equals -3.27 angstrom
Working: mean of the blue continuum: 125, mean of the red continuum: 95.3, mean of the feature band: 120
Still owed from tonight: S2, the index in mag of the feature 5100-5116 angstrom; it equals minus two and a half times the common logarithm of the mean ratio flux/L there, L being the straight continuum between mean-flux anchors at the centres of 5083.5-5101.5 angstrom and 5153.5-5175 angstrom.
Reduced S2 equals -0.04 mag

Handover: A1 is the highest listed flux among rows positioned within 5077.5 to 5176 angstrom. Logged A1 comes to 132.8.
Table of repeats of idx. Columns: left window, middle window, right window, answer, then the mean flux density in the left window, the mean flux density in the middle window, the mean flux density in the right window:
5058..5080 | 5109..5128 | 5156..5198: -1.6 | 127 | 124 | 98.7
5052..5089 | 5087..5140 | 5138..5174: -2.3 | 126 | 122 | 109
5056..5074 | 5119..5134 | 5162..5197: -1.3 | 129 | 119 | 92.9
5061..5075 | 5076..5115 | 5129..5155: 0.4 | 127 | 123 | 119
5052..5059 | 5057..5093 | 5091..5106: 0.8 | 133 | 126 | 123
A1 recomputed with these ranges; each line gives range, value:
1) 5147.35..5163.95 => 131.1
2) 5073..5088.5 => 124.9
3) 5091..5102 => 129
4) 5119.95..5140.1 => 125.2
